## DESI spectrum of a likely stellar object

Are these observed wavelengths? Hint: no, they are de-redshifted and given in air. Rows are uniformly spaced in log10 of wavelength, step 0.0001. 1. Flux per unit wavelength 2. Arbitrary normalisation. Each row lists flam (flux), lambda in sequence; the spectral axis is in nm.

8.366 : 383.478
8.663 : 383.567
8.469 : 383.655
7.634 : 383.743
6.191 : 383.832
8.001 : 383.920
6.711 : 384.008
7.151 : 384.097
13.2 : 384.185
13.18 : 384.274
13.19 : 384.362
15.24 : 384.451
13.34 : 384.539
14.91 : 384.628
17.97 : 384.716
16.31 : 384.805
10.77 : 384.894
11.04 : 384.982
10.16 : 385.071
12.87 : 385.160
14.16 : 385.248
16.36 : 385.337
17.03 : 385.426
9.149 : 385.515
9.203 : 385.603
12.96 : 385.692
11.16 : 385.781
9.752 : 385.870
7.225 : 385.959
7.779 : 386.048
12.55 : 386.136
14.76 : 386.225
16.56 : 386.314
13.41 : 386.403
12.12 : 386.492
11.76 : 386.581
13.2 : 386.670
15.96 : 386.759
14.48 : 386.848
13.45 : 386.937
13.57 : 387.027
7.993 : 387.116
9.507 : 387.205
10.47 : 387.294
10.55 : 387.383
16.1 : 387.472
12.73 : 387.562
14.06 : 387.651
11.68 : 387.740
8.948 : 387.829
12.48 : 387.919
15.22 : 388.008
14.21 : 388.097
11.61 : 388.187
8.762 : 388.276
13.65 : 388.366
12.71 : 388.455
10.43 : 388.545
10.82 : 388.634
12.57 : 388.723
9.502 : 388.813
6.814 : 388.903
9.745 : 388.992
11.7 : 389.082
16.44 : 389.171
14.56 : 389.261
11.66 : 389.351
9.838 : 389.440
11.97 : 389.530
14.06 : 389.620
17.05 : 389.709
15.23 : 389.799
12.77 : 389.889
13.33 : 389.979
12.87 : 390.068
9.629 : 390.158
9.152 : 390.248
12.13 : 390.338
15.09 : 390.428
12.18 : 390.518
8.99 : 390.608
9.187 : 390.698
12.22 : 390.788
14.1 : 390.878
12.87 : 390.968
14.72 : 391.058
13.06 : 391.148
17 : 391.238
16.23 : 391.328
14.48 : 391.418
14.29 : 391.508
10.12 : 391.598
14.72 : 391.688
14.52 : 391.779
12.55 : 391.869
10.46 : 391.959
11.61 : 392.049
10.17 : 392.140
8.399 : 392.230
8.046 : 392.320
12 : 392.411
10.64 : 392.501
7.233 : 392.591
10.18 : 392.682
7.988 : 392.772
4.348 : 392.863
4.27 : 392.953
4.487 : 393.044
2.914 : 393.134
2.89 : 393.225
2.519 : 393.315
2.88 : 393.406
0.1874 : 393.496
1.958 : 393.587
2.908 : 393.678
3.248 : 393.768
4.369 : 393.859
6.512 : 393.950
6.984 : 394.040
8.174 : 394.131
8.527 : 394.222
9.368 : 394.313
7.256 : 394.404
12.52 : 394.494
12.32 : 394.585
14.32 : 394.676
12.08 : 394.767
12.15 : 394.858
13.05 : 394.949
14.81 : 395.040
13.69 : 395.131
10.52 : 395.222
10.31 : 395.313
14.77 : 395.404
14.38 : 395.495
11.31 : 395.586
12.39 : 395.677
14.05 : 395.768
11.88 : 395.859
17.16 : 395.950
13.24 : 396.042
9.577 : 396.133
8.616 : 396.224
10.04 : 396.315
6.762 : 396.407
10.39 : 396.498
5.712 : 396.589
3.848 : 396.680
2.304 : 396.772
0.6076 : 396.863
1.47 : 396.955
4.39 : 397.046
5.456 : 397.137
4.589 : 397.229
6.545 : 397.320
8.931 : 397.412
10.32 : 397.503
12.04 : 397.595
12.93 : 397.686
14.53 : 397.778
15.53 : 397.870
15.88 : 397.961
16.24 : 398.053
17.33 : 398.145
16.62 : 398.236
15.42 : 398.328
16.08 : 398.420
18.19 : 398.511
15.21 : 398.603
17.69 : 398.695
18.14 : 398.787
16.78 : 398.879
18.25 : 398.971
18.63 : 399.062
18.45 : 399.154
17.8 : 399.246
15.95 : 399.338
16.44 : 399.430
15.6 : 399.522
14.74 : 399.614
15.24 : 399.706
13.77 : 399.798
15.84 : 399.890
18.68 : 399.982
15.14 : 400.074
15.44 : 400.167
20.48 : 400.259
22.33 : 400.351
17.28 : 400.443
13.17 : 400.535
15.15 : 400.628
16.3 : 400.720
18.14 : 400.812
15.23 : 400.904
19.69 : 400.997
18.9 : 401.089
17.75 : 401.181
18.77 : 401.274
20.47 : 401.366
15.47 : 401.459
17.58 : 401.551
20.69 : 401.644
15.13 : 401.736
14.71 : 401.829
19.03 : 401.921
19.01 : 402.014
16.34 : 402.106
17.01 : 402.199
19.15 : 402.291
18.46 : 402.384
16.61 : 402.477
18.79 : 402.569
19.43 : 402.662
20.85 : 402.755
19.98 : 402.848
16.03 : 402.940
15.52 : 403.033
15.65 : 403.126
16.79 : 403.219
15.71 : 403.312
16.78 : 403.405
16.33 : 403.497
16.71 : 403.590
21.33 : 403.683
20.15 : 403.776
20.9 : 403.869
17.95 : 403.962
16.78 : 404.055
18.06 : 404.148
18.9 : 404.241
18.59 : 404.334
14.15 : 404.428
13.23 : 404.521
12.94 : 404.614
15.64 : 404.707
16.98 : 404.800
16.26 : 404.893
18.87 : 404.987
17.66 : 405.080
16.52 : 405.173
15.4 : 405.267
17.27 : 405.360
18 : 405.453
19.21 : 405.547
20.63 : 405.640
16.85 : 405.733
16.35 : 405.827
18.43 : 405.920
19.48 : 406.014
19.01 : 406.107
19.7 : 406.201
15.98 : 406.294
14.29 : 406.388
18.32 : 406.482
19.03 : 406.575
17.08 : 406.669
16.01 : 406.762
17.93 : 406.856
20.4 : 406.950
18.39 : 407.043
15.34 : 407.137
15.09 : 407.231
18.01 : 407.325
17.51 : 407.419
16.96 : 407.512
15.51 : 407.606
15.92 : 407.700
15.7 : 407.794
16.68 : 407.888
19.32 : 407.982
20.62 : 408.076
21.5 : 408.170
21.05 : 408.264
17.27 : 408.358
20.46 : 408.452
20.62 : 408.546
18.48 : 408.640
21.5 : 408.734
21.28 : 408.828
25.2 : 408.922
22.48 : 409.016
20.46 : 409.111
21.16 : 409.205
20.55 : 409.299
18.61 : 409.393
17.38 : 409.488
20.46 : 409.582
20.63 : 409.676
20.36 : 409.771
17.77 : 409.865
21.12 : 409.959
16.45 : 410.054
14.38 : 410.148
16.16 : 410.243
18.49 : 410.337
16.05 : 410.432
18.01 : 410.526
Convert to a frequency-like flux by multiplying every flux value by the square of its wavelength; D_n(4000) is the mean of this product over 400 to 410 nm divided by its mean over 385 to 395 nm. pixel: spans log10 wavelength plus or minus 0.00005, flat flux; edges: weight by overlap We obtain 1.78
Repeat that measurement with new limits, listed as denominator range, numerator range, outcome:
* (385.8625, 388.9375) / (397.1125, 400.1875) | 1.32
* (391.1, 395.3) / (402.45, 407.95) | 2.01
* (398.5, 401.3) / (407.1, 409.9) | 1.17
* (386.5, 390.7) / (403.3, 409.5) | 1.63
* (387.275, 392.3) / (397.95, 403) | 1.48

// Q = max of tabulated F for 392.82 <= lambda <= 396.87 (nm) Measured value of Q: 17.16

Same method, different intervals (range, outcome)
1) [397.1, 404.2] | 22.33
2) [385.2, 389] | 17.03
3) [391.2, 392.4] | 17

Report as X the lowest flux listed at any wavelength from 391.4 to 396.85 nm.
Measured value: 0.1874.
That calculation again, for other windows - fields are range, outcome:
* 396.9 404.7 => 1.47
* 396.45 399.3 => 0.6076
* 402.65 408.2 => 12.94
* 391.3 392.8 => 7.233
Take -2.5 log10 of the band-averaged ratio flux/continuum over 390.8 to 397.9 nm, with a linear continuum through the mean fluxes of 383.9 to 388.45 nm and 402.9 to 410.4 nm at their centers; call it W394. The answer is 0.47 mag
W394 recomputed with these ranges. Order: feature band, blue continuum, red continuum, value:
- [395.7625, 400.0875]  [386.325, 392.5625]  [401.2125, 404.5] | 0.246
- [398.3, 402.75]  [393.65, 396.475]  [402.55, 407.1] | -0.194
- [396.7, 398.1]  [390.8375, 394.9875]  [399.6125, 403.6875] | 0.487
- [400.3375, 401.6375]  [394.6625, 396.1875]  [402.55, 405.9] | -0.118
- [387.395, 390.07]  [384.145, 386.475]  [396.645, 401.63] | 0.072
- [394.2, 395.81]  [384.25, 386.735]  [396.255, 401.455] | 0.127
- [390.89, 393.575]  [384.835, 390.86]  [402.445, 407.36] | 0.377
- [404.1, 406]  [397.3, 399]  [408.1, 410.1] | 0.077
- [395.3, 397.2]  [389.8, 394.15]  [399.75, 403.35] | 0.394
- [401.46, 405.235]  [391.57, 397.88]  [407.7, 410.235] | -0.142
